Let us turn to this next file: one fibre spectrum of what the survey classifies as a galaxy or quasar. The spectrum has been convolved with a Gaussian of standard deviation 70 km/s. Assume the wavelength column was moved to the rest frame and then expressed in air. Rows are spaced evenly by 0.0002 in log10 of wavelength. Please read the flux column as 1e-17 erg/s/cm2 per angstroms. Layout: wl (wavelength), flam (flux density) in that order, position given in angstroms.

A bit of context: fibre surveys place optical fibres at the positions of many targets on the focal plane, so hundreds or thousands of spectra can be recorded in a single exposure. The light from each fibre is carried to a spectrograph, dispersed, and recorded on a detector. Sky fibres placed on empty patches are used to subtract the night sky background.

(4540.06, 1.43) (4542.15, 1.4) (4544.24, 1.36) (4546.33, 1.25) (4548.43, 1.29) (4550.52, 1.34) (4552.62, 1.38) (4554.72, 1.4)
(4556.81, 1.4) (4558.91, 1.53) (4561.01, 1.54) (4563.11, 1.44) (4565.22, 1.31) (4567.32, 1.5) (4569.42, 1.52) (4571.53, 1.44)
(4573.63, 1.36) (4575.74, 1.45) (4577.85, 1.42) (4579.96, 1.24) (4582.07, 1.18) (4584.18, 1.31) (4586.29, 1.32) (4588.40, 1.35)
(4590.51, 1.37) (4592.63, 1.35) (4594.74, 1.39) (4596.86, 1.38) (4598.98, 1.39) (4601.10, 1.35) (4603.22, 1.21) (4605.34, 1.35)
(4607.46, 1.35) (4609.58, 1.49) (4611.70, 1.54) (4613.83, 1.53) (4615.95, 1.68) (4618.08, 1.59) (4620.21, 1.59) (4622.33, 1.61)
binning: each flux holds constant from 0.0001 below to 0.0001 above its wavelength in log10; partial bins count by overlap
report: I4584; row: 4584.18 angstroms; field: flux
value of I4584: 1.31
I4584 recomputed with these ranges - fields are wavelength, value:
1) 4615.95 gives 1.68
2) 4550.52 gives 1.34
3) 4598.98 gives 1.39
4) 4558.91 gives 1.53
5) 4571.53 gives 1.44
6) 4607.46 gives 1.35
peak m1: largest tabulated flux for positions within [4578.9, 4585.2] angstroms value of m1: 1.31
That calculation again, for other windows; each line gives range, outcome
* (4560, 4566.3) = 1.54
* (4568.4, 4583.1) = 1.52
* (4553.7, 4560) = 1.53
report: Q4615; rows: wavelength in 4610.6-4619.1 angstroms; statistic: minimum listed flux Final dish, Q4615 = 1.53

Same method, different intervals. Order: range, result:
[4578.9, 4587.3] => 1.18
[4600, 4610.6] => 1.21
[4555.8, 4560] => 1.4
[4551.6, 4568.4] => 1.31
